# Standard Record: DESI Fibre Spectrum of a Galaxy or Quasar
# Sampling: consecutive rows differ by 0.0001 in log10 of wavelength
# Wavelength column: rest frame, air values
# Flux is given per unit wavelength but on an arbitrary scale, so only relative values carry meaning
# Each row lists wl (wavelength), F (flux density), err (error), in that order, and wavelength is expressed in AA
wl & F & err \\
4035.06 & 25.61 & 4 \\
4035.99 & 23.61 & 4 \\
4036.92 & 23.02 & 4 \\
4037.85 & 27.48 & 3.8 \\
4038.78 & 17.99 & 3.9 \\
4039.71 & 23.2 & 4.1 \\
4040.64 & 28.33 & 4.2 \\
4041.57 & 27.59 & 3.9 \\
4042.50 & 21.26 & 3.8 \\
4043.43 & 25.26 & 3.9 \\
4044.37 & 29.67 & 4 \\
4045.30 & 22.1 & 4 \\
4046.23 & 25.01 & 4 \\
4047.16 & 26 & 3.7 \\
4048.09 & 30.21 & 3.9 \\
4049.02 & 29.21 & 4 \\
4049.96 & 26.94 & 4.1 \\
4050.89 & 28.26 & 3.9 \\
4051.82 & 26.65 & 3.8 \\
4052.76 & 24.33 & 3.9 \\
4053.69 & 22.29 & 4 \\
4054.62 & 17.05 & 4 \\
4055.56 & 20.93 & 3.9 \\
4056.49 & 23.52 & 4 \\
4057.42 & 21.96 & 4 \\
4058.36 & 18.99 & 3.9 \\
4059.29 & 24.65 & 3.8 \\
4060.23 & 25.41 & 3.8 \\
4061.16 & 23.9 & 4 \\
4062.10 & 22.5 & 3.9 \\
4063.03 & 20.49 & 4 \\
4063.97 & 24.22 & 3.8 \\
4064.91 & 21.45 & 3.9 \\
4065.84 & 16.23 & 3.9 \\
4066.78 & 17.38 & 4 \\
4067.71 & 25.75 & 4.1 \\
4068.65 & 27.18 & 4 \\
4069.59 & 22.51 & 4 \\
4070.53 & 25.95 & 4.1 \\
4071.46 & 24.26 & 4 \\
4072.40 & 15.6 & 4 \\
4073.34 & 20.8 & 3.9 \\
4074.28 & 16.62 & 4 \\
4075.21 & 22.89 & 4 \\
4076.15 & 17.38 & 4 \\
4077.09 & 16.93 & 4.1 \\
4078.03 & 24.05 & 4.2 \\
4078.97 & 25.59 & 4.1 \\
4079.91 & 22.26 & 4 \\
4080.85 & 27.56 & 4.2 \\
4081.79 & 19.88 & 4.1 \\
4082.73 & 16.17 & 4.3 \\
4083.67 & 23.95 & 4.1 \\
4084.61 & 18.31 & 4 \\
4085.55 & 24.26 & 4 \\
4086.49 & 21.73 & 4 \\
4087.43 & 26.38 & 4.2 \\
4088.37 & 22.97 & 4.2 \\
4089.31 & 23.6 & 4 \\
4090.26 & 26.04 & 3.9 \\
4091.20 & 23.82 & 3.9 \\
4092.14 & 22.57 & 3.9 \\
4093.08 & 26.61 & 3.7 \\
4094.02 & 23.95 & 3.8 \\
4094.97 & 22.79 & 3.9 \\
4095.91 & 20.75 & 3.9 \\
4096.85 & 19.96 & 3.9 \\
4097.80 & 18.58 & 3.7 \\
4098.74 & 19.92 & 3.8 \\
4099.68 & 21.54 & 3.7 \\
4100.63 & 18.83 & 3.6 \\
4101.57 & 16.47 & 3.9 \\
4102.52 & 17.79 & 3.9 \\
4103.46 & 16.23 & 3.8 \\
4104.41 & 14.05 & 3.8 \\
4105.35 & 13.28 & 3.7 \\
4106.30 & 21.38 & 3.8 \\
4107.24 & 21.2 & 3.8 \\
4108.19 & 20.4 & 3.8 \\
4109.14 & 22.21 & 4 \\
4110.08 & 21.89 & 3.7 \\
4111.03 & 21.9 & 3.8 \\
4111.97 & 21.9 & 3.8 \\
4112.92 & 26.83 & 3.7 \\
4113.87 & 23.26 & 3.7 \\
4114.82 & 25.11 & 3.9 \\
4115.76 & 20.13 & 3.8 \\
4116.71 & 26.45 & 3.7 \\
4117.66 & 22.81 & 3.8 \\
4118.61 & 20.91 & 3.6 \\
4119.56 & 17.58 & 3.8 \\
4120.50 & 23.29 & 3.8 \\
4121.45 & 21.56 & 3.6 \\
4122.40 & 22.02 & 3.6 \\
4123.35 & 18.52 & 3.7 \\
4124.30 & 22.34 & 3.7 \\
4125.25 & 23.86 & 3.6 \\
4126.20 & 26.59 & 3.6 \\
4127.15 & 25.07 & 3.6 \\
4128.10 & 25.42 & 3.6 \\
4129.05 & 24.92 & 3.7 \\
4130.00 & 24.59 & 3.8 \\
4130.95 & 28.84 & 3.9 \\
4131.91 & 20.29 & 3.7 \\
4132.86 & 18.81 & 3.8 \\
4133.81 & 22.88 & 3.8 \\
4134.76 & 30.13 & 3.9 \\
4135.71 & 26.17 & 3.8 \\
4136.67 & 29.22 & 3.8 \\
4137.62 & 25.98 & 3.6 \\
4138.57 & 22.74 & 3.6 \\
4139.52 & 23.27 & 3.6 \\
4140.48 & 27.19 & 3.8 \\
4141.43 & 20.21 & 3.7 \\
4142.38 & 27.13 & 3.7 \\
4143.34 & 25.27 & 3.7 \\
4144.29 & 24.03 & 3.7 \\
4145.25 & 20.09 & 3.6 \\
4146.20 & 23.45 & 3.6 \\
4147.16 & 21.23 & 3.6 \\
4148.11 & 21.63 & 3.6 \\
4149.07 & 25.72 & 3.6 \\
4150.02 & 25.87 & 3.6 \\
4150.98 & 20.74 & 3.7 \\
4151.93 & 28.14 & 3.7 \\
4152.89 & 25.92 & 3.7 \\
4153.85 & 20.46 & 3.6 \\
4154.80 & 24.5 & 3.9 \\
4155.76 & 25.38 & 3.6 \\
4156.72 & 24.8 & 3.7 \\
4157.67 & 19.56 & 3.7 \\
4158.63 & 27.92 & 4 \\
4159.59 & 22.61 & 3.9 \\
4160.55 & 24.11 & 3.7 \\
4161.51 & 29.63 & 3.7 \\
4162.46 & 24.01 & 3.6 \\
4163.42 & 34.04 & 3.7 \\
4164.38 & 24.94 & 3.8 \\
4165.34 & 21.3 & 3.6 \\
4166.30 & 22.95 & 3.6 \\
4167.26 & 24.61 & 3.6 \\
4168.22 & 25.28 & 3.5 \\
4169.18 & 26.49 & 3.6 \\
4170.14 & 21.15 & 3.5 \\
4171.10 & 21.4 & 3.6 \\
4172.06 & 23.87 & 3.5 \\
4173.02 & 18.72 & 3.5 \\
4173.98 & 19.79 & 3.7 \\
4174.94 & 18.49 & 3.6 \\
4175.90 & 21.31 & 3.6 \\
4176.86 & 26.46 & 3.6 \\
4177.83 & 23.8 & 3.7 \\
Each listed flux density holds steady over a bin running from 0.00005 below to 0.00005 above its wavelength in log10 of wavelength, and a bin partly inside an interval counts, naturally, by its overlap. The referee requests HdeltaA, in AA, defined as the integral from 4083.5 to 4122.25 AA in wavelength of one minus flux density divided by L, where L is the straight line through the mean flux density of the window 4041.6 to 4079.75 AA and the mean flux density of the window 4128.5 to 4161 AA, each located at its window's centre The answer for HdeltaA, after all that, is 3.5 AA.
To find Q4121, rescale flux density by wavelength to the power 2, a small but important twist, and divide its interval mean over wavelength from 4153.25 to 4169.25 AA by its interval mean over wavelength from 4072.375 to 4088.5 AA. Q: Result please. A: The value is 1.20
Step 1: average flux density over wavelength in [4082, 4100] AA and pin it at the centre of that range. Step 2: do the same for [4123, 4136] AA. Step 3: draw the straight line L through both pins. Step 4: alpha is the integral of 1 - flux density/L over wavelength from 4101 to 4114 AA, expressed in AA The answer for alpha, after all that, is 1.9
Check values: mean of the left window 22.3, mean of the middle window 19.8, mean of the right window 24.2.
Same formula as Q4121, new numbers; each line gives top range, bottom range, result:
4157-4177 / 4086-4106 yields 1.18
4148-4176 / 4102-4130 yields 1.12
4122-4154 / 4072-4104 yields 1.16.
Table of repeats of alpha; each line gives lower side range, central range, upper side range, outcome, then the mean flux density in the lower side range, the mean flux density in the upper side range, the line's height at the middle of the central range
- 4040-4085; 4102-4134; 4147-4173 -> 2.6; 23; 24.3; 23.8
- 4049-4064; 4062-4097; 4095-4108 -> -2.1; 23.4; 18.7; 21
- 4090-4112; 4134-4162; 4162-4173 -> -1.7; 20.5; 24.3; 23.2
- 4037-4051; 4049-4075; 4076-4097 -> 2.0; 25.8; 22.6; 24.4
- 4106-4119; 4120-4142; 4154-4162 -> -0.6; 22.6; 24.7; 23.5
